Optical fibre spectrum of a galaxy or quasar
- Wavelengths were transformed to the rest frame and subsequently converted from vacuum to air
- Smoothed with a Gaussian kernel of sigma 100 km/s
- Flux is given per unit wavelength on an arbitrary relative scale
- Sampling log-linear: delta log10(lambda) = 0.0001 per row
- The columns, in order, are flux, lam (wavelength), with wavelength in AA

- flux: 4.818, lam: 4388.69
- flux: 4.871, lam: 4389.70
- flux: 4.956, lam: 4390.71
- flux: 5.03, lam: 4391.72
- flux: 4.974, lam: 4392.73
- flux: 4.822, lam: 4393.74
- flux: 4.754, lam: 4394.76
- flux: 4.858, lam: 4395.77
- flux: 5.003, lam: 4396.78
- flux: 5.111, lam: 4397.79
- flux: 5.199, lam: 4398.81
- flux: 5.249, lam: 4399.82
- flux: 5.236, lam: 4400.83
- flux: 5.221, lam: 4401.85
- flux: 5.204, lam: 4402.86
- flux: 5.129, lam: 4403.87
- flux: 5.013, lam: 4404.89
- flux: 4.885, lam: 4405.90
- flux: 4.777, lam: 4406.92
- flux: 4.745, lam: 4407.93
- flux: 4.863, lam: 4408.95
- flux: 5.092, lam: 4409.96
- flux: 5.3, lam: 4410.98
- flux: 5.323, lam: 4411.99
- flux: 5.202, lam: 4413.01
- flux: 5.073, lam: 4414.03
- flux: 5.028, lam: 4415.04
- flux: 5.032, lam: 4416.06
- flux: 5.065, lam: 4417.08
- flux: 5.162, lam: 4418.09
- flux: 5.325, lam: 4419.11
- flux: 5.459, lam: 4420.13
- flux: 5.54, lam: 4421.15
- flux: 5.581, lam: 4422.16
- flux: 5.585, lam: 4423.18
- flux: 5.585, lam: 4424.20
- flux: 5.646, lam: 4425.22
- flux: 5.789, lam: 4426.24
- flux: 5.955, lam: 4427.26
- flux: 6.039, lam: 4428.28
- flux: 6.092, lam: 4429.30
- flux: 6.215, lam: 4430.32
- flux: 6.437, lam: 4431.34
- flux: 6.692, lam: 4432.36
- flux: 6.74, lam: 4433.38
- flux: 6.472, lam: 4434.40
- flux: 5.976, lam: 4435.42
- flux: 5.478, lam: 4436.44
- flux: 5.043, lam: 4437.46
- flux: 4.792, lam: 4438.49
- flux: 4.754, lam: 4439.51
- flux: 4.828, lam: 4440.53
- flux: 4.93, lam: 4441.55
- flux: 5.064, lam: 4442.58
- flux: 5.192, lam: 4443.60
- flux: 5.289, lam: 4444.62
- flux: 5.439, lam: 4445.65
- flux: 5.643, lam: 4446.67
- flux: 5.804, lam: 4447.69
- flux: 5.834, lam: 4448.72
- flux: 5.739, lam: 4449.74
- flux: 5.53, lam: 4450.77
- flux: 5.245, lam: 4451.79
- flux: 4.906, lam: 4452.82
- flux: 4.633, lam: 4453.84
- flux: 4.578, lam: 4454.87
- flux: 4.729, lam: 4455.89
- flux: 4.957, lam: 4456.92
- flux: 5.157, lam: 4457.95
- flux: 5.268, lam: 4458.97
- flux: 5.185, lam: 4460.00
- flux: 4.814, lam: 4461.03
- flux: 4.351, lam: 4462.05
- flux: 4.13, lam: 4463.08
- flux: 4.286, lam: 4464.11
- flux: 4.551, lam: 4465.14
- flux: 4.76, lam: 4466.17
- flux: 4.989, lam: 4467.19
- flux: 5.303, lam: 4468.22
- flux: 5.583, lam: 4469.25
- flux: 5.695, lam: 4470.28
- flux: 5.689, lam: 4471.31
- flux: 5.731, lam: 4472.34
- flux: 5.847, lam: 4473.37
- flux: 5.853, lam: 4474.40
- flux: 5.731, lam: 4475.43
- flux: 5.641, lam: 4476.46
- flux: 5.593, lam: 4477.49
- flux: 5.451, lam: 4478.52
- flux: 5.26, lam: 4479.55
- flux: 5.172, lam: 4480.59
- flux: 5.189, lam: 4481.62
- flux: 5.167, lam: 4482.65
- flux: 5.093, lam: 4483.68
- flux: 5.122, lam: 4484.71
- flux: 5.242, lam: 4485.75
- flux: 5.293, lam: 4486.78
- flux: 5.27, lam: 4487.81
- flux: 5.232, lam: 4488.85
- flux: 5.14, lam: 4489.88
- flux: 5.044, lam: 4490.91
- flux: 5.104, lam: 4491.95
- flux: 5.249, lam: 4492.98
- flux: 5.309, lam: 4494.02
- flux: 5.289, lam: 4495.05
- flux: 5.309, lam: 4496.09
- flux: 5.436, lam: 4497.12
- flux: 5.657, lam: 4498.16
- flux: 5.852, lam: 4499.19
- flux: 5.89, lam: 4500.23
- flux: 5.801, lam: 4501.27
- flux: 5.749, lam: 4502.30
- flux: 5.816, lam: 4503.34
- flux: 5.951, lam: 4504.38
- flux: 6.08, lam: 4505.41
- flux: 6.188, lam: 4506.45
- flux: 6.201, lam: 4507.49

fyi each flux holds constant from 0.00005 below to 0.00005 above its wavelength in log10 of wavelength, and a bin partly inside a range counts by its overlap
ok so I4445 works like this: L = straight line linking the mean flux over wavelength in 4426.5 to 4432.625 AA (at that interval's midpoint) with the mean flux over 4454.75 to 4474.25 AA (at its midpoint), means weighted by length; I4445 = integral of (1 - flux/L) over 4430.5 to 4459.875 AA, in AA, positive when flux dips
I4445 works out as 1.49 AA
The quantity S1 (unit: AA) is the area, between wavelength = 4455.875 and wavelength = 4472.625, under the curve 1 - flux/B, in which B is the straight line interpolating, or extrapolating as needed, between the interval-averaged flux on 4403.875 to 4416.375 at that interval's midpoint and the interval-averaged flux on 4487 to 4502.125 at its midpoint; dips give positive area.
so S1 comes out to 0.8 AA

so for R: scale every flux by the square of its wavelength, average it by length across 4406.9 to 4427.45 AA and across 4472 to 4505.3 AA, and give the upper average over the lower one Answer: 1.1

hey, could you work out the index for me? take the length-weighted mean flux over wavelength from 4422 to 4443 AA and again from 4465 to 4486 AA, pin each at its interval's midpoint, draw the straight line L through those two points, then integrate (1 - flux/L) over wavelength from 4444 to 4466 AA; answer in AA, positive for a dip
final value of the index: 1.9 AA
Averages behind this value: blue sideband 5.7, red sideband 5.38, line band 5.05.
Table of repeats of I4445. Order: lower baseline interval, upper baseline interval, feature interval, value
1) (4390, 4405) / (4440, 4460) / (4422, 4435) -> -2.4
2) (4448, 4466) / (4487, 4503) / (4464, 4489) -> -0.7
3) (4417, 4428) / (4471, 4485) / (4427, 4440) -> -0.9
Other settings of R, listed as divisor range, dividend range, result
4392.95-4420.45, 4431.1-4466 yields 1.05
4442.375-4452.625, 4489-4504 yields 1.02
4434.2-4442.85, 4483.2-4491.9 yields 1.01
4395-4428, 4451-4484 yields 1.01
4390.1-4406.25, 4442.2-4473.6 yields 1.05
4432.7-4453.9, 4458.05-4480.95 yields 0.97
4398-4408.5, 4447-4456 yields 1.06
